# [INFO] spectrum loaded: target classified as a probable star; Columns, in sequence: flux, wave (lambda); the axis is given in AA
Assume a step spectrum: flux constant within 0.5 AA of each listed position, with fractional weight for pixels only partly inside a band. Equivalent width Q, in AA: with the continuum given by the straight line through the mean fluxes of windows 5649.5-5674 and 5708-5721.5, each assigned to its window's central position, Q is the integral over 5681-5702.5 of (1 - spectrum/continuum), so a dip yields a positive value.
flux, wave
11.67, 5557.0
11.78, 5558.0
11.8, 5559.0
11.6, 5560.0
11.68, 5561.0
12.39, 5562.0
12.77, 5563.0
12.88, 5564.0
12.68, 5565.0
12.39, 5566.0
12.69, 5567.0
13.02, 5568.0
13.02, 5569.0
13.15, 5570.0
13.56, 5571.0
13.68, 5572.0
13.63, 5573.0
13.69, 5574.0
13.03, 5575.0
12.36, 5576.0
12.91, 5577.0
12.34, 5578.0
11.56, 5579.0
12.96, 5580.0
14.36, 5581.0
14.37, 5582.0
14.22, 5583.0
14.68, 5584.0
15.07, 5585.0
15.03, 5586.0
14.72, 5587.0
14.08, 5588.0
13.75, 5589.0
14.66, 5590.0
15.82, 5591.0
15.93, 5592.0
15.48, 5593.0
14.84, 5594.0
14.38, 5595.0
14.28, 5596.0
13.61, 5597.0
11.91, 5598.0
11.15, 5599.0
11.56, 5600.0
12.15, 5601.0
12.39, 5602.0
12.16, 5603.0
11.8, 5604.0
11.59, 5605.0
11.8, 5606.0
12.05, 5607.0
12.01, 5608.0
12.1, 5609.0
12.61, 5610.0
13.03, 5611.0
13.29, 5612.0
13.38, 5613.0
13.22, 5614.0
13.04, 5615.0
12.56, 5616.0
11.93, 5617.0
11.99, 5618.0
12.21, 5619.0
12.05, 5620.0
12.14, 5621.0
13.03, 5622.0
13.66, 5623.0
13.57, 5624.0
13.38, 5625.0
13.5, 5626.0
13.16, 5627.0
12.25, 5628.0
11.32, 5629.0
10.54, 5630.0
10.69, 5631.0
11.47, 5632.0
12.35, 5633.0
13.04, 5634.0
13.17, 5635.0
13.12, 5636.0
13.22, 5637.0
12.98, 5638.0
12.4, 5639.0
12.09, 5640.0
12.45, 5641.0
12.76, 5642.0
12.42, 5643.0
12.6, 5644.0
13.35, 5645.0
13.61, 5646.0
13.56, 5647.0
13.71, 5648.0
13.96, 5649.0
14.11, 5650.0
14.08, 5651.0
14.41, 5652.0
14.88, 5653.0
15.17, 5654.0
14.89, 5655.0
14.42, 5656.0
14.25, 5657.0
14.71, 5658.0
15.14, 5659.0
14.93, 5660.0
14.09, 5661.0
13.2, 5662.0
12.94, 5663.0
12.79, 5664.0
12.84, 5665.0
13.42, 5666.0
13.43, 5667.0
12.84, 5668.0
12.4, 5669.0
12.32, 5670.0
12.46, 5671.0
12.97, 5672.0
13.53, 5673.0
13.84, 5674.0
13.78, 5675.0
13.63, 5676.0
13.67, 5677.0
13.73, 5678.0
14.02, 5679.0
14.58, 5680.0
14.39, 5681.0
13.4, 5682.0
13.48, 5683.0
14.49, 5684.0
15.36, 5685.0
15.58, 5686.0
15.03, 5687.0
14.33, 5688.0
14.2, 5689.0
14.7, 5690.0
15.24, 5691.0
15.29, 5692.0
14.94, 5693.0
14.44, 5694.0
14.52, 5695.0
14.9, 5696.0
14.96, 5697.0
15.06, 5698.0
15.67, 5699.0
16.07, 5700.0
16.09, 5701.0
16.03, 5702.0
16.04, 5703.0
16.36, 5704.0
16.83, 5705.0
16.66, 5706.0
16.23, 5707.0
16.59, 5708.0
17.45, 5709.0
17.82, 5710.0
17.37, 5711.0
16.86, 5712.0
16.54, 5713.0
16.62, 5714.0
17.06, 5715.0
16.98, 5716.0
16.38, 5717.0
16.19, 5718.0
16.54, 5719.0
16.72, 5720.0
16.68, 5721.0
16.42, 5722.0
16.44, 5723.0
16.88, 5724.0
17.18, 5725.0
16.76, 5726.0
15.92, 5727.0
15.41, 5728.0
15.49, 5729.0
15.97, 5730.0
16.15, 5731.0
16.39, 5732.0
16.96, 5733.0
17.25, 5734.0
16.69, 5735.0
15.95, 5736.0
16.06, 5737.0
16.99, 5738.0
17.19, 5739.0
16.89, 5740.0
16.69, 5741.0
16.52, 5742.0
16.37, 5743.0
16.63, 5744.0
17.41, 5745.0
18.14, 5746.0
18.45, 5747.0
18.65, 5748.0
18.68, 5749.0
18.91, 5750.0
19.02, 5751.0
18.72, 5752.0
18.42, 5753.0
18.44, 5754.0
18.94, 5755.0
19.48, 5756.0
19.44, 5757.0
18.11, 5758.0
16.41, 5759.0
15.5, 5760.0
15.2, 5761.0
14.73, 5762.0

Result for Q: 0.8 AA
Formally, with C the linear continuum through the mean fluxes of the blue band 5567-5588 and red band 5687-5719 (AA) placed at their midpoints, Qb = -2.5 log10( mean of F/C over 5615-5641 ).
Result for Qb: 0.16 mag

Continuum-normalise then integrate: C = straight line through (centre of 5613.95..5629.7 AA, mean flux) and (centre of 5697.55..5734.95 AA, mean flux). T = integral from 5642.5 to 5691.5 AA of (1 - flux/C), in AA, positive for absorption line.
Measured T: 2.0 AA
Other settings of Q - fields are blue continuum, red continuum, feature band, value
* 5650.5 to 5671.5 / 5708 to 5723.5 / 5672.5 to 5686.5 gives 0.7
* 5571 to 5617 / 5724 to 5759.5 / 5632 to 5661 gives 2.2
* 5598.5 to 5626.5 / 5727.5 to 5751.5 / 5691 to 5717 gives -0.6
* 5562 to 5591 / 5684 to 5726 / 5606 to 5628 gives 2.4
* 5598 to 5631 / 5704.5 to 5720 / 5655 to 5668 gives 0.6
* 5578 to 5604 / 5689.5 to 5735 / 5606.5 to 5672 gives 7.4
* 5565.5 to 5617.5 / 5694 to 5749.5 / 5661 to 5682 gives 2.6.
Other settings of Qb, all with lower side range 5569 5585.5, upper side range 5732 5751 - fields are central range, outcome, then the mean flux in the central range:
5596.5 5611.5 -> 0.16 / 12.1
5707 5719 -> -0.02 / 16.9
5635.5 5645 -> 0.17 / 12.7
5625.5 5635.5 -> 0.21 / 12.1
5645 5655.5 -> 0.07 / 14.2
